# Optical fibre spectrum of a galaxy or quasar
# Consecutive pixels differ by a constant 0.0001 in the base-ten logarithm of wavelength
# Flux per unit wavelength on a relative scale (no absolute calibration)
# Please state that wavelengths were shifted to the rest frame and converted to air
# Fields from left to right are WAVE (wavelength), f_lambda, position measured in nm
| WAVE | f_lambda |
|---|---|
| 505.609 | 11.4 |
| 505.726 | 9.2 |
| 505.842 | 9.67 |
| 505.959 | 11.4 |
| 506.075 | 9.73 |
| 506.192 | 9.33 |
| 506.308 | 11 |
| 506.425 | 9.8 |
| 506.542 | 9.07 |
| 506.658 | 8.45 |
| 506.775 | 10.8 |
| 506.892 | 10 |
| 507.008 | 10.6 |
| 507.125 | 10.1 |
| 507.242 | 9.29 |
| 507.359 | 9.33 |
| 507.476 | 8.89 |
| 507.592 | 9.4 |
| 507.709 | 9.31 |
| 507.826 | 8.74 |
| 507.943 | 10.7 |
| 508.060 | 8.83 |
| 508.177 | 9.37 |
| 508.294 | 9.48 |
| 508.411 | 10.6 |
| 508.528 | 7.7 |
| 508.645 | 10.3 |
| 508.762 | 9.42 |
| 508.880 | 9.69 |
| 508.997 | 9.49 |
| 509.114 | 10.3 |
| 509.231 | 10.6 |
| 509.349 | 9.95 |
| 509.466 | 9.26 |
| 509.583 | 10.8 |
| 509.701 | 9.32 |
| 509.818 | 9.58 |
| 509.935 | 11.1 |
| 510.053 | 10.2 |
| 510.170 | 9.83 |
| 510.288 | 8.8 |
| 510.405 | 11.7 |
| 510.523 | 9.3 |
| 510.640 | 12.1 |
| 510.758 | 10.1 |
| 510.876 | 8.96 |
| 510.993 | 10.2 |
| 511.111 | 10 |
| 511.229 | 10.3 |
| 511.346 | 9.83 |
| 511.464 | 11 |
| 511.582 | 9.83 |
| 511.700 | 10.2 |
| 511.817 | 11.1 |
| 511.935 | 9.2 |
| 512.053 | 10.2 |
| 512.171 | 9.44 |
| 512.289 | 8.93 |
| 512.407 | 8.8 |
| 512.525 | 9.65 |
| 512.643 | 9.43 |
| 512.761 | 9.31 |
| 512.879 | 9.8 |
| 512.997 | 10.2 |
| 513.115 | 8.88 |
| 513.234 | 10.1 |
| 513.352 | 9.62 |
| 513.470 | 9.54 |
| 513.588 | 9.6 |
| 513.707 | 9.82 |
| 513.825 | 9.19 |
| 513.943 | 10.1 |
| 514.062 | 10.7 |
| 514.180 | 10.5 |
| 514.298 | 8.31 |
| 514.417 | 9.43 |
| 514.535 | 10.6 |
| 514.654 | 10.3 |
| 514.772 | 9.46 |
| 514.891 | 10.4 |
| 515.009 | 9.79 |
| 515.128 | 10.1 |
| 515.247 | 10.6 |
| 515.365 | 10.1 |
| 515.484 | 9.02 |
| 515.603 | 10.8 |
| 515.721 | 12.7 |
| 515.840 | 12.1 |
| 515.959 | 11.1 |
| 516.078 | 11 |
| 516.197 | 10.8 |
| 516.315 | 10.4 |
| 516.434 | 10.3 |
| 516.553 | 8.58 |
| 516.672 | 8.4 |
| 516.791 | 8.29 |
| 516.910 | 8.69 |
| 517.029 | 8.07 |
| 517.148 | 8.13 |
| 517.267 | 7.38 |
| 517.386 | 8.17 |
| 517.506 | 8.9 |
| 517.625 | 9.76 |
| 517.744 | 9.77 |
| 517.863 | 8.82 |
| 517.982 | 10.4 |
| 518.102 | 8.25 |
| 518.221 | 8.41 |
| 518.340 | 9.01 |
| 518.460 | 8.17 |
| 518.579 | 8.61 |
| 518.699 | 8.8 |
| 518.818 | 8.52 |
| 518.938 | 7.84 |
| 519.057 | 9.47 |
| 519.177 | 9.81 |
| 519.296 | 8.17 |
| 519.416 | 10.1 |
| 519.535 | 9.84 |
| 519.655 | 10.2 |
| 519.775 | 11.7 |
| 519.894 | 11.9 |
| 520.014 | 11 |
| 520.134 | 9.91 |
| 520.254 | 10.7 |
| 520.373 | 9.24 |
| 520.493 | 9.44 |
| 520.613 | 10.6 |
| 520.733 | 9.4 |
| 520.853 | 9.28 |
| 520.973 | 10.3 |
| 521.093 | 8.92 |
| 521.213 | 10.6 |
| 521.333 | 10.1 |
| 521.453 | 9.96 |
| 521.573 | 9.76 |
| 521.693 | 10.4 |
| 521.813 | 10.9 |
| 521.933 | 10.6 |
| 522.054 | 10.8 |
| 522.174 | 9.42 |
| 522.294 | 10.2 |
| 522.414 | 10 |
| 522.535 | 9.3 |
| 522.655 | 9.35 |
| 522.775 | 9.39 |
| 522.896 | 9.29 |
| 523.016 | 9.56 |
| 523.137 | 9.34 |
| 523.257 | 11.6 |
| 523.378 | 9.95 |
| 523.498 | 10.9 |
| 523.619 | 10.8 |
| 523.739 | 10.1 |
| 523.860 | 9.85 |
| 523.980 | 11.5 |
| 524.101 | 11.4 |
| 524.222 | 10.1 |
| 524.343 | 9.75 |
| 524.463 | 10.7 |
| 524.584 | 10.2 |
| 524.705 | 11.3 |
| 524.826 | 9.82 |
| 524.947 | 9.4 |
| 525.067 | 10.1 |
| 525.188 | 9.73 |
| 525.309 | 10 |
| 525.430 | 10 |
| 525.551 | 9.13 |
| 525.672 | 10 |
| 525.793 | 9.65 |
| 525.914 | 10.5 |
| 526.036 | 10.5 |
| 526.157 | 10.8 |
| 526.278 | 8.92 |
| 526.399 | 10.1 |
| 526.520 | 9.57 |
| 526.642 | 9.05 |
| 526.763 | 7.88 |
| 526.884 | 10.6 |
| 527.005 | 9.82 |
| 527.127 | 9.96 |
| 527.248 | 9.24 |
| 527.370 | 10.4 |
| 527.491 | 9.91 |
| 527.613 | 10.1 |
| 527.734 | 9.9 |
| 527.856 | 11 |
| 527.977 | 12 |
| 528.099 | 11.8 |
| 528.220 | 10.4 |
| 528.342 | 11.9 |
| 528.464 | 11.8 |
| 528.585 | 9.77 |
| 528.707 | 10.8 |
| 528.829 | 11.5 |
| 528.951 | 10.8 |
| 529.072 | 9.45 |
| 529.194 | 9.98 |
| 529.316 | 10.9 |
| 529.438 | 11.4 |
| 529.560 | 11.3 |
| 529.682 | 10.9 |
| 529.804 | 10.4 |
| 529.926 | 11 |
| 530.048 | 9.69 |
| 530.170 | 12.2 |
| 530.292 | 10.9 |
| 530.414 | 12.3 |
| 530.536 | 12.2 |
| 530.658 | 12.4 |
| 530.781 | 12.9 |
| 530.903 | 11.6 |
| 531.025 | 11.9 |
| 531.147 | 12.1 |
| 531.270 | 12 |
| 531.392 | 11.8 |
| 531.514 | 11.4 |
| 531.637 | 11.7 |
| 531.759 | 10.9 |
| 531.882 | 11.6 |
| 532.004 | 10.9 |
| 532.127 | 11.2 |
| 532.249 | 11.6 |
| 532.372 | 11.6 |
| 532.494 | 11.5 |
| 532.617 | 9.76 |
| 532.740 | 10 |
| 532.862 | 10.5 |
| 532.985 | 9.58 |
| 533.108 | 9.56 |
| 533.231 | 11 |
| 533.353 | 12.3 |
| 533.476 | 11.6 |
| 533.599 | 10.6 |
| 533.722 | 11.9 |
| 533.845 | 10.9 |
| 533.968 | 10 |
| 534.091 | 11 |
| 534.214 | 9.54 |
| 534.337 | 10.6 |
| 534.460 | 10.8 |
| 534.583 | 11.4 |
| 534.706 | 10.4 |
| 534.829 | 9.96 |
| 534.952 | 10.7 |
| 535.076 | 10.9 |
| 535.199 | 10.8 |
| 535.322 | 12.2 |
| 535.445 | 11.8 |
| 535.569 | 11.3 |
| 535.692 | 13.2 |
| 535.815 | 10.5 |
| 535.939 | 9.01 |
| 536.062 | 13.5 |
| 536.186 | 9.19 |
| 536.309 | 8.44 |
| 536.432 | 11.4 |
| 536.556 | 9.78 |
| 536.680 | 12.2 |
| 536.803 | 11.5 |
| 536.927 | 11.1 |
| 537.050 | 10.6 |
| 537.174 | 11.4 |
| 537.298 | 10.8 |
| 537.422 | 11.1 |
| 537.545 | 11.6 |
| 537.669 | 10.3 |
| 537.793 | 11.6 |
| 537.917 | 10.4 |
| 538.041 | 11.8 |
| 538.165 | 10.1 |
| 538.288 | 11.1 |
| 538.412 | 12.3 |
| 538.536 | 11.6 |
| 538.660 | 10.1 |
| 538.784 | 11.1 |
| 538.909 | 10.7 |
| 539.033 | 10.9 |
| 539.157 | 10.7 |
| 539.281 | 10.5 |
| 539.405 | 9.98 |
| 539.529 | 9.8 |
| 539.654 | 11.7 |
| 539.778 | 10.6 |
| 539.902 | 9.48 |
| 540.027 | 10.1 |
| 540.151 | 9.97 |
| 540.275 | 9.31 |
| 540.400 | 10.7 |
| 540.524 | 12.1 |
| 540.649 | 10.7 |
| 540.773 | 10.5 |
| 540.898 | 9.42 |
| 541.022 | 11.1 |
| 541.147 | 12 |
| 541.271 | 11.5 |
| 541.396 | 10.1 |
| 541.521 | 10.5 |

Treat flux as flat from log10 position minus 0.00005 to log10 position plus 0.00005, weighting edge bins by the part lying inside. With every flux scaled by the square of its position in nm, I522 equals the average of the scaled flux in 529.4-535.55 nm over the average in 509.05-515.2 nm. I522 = 1.21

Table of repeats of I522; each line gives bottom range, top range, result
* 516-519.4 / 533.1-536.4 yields 1.29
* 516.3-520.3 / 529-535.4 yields 1.26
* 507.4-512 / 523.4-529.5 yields 1.11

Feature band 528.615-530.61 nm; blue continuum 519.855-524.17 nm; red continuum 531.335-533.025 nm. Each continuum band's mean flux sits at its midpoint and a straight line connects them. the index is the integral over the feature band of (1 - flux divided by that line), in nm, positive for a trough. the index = -0.03 nm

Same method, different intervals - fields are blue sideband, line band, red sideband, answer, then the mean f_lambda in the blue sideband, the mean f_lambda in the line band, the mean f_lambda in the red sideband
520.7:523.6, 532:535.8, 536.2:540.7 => -0.14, 9.99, 10.9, 10.7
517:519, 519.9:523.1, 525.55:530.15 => -0.24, 8.66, 9.97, 10.4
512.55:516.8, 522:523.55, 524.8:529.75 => 0.04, 10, 9.93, 10.3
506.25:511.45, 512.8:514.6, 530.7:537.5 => 0.06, 9.84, 9.75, 11.1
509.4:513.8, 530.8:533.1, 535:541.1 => -0.13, 9.89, 11.2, 10.8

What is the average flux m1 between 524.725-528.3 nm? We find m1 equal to 10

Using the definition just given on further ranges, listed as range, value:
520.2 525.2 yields 10.1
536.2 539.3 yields 10.9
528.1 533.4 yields 11.2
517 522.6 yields 9.56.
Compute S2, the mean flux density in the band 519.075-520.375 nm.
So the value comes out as 10.3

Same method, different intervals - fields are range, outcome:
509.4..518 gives 9.82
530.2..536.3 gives 11.1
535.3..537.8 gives 11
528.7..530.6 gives 11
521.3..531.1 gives 10.4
